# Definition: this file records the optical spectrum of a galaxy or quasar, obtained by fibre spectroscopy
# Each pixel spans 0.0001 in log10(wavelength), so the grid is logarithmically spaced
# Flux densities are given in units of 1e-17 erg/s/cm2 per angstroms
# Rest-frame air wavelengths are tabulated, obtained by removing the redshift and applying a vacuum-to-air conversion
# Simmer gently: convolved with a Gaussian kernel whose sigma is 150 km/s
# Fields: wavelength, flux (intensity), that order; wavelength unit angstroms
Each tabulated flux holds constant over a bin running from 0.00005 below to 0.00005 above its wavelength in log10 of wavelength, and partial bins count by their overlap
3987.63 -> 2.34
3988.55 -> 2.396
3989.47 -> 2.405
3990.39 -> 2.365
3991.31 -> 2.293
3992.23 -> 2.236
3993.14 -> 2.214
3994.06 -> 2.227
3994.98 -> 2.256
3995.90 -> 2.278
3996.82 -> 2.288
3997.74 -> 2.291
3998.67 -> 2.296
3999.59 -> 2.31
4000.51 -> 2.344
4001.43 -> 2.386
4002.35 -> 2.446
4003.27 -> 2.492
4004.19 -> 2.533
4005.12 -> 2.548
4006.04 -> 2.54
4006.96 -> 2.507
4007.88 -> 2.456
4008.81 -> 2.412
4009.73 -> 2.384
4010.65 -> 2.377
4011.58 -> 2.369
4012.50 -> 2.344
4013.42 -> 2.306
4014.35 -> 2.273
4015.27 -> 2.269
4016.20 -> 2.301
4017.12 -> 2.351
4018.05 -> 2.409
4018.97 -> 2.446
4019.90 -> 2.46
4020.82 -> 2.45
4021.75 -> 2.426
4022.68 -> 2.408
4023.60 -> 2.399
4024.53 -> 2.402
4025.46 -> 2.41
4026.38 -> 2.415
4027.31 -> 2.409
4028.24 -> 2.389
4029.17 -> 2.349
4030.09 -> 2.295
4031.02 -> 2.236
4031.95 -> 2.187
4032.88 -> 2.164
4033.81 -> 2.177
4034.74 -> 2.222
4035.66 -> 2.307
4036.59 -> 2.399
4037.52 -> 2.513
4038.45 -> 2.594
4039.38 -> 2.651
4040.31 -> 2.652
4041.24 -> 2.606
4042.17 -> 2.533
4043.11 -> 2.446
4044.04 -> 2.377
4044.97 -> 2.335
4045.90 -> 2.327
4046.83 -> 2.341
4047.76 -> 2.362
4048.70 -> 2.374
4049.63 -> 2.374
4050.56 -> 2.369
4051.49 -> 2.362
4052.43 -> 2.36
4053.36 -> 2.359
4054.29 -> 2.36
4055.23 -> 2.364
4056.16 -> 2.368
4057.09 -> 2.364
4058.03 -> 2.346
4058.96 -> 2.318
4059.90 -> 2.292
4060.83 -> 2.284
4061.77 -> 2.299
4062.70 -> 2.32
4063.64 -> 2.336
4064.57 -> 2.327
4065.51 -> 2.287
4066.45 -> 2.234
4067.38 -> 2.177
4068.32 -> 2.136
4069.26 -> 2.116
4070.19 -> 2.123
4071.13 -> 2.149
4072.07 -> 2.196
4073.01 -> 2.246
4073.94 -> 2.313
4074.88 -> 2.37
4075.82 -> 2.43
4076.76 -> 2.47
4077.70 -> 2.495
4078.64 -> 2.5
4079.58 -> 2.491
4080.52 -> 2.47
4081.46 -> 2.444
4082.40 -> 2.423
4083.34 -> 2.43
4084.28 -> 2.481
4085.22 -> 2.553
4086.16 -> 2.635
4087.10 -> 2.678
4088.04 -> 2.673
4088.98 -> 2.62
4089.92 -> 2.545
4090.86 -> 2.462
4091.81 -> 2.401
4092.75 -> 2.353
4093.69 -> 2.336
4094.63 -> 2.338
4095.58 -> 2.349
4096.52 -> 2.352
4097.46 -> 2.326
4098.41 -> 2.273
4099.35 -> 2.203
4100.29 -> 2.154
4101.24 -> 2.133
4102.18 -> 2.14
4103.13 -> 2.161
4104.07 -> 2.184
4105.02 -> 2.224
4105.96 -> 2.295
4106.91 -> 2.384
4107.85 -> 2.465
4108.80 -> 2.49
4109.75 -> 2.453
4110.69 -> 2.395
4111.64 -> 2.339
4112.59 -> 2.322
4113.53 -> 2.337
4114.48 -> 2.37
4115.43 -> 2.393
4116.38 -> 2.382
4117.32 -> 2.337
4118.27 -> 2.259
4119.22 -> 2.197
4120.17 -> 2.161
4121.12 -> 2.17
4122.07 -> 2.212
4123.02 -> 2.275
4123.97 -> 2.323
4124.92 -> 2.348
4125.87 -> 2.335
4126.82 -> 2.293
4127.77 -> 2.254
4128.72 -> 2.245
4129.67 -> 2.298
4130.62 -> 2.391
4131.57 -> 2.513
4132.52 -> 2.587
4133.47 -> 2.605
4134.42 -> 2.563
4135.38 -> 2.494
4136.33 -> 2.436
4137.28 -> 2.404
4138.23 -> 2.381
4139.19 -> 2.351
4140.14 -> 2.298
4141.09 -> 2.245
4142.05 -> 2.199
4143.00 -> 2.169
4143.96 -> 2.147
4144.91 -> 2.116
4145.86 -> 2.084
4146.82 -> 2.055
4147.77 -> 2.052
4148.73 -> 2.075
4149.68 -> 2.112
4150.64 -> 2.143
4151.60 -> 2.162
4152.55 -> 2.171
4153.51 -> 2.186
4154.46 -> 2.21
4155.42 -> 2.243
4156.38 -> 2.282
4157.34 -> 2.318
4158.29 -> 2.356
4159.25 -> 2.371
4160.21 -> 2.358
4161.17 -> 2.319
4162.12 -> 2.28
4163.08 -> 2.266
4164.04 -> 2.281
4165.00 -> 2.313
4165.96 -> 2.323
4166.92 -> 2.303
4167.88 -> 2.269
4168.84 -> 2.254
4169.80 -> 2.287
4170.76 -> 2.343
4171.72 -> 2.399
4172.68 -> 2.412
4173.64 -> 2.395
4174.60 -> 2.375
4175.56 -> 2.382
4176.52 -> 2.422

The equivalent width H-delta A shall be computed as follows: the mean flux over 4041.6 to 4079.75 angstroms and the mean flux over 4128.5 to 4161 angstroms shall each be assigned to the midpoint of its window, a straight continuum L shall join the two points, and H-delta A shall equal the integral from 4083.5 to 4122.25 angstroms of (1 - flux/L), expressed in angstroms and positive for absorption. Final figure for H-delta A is -0.8 angstroms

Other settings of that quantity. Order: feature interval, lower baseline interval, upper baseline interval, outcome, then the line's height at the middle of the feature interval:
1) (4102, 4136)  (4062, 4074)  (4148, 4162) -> -1.7 angstroms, 2.23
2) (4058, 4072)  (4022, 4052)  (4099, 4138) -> 0.7 angstroms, 2.37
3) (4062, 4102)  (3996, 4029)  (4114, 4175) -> -0.4 angstroms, 2.34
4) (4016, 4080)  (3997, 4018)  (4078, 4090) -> 2.8 angstroms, 2.46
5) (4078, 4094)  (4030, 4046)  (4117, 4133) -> -1.1 angstroms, 2.34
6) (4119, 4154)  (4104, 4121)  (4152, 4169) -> 0.5 angstroms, 2.31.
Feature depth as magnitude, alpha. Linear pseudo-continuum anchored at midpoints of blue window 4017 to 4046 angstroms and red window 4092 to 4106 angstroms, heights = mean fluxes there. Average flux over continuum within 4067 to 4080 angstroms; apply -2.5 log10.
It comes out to 0.01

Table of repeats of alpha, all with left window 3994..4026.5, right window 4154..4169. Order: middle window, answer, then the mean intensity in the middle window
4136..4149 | 0.045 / 2.21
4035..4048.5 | -0.040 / 2.45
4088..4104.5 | 0.005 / 2.33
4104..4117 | -0.018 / 2.36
